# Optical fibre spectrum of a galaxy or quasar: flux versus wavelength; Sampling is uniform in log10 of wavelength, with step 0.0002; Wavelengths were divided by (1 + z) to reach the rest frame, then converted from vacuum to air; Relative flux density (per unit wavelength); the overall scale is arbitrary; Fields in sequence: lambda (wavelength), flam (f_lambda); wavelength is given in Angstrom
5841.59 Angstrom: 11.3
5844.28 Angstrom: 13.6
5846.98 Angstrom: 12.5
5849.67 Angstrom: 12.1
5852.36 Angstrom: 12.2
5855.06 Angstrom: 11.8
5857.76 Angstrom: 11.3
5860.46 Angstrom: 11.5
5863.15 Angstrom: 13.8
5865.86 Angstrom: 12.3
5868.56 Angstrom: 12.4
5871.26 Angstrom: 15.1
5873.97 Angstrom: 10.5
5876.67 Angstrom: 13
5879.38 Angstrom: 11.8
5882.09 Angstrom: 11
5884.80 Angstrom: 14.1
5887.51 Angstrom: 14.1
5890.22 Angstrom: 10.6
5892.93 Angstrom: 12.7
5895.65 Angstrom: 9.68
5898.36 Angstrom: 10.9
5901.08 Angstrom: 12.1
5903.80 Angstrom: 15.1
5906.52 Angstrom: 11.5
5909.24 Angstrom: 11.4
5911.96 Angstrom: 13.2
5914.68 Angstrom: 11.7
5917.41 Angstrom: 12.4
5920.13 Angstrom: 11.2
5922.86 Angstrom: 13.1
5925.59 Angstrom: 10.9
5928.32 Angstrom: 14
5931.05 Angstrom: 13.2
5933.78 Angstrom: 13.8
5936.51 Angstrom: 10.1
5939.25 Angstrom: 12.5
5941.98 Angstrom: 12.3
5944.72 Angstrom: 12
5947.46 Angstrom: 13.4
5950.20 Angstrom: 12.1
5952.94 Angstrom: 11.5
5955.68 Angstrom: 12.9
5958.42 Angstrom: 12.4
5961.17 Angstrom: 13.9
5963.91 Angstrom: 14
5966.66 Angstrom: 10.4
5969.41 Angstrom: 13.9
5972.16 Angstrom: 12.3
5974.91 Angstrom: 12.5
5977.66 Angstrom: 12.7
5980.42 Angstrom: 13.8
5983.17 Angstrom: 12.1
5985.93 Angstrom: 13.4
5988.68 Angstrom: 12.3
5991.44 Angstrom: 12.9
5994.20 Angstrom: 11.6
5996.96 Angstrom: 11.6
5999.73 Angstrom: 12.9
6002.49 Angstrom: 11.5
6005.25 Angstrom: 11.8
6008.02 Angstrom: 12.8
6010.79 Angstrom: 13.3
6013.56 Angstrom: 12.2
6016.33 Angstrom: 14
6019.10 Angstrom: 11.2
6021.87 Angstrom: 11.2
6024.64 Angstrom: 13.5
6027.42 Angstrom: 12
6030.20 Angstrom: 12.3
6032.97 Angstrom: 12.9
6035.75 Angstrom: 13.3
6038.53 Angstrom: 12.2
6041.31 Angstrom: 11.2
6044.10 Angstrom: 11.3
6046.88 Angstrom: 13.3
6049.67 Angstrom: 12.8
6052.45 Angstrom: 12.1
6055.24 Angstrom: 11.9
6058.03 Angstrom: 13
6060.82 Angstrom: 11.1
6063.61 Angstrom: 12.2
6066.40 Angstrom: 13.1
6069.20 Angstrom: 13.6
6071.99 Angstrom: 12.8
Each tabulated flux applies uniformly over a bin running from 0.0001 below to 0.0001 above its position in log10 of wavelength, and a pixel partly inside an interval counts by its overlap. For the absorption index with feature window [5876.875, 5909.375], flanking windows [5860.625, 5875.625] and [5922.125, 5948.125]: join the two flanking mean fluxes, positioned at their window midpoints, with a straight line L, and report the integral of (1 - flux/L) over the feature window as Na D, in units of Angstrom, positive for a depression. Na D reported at 1.3 Angstrom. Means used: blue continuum 12.7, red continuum 12.5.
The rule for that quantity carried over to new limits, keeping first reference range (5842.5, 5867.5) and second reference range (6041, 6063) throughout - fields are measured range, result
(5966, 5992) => -1.0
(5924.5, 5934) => -0.5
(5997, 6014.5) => -0.3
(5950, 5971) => -0.8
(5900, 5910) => -0.3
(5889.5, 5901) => 1.1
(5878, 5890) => -0.2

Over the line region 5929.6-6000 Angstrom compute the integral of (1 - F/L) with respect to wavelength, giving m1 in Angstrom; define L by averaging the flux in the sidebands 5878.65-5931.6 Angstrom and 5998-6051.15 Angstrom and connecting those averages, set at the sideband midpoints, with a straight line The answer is -1.4 Angstrom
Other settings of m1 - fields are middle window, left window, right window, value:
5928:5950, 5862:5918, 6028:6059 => -0.4 Angstrom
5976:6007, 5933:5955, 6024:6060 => -0.3 Angstrom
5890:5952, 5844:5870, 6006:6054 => 0.8 Angstrom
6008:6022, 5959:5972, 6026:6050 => 0.0 Angstrom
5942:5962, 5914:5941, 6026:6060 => -0.4 Angstrom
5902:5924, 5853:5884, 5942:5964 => 0.1 Angstrom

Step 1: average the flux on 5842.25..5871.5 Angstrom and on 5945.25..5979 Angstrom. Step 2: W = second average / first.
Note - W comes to 1.01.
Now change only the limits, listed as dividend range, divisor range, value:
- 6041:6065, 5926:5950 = 0.97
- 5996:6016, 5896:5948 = 1.01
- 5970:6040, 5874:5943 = 1.02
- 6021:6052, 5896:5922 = 1.02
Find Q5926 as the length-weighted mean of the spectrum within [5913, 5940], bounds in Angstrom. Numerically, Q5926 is 12.3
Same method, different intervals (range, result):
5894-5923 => 12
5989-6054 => 12.3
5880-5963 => 12.3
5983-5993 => 12.7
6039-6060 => 12.2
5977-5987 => 13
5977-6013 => 12.5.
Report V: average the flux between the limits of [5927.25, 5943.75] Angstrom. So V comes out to 12.6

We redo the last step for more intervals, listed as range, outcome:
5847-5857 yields 12.1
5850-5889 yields 12.5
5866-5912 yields 12.3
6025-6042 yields 12.4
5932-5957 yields 12.3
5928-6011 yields 12.5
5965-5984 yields 12.6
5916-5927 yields 11.9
